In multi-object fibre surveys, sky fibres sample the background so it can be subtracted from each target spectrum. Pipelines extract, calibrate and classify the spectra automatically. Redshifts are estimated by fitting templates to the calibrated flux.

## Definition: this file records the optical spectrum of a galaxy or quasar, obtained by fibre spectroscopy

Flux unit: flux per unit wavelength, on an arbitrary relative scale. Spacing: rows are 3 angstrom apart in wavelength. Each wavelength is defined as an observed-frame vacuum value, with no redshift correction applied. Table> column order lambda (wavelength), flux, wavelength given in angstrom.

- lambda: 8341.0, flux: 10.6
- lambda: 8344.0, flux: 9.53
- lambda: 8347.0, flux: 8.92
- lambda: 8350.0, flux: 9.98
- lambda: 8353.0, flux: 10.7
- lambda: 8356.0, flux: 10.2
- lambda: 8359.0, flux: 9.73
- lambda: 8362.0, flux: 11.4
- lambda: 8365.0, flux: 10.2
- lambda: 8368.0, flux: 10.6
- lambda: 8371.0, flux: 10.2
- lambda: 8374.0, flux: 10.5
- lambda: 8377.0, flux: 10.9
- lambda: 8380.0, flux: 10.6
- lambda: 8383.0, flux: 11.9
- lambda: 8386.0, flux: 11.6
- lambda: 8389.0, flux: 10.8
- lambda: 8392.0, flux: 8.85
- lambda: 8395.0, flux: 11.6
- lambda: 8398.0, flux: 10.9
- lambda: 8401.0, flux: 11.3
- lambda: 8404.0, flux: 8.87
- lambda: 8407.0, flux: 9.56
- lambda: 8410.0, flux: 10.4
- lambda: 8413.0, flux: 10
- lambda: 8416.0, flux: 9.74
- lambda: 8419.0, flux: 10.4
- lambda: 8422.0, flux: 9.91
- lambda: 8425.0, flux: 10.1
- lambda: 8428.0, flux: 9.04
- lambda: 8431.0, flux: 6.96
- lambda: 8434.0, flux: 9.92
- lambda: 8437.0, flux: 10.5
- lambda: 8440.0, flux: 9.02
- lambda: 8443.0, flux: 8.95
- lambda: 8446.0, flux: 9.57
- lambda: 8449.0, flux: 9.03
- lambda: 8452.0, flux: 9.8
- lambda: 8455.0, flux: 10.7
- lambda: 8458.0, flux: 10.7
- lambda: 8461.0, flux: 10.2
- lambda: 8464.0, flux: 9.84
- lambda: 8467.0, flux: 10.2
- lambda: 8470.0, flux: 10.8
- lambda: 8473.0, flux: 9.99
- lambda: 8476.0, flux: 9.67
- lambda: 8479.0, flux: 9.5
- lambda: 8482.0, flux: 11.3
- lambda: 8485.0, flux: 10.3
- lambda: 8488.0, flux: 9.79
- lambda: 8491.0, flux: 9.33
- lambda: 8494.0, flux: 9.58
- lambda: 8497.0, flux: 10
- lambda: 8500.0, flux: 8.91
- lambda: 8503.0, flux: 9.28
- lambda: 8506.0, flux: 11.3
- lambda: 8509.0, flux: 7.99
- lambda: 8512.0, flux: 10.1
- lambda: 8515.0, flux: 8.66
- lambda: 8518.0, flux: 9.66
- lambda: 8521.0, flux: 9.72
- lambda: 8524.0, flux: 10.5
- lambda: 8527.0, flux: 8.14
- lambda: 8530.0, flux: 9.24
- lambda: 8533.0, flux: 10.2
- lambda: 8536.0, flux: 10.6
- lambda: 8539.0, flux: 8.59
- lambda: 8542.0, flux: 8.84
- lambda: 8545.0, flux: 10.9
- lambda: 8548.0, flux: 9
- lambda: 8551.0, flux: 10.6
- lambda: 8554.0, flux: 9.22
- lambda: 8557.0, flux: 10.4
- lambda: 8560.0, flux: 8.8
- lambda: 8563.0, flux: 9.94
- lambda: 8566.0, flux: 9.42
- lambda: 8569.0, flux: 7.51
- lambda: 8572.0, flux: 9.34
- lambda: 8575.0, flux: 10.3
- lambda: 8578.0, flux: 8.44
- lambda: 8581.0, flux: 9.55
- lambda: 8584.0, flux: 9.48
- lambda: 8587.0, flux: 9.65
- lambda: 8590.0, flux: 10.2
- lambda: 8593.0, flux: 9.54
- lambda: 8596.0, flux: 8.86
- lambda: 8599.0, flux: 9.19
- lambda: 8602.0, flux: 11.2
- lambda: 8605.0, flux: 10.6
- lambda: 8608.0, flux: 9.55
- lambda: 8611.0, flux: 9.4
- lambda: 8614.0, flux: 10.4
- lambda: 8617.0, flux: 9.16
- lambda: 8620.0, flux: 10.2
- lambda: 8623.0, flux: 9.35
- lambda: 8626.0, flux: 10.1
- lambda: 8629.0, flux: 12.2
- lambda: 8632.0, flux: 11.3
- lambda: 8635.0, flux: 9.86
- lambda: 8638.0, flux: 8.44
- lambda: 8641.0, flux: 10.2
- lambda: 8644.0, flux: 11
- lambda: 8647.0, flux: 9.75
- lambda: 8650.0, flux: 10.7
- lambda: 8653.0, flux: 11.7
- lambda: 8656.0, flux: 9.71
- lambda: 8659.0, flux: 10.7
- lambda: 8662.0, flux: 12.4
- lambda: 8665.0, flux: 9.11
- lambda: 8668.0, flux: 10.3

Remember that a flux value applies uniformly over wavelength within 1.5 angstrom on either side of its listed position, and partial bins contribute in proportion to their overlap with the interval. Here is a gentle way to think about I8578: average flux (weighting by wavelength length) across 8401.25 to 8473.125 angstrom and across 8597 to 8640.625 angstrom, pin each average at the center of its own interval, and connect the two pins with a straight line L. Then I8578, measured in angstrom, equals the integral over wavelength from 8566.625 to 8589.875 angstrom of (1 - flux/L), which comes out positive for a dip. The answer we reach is 1.7 angstrom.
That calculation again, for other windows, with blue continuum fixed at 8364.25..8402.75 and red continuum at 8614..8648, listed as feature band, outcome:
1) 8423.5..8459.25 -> 3.7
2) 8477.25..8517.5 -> 3.0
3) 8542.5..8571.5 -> 2.4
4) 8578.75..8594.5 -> 1.0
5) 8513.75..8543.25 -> 2.8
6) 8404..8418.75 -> 1.2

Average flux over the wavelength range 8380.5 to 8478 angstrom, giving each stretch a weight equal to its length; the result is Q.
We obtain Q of 10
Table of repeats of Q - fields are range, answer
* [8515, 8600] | 9.48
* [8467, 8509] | 9.92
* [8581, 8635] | 10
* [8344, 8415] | 10.4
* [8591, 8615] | 9.84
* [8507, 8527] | 9.39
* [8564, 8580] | 9.05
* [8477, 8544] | 9.62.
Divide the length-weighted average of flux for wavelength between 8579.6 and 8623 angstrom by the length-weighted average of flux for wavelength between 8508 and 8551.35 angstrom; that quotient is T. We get 1.03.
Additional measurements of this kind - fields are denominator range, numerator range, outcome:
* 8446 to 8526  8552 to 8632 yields 0.99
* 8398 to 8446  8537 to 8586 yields 0.97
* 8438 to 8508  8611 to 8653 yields 1.03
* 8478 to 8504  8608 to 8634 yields 1.04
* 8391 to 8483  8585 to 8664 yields 1.03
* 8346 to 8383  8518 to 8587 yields 0.91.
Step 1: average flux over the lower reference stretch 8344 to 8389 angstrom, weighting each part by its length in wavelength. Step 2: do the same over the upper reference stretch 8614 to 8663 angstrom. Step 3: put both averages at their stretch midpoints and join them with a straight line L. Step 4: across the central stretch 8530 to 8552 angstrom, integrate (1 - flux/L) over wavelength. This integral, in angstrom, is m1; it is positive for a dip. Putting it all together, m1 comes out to 1.4 angstrom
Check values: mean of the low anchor 10.5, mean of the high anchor 10.4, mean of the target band 9.76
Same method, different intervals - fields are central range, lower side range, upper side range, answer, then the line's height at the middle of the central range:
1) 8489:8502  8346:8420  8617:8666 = 1.2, 10.4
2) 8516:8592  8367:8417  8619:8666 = 6.8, 10.5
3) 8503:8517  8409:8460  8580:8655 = 0.5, 9.84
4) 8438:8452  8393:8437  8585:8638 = 0.9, 9.93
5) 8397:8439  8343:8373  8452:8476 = 1.7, 10.2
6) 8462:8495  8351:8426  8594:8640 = 0.7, 10.3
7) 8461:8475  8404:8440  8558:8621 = -0.8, 9.61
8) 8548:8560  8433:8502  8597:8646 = 0.3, 10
